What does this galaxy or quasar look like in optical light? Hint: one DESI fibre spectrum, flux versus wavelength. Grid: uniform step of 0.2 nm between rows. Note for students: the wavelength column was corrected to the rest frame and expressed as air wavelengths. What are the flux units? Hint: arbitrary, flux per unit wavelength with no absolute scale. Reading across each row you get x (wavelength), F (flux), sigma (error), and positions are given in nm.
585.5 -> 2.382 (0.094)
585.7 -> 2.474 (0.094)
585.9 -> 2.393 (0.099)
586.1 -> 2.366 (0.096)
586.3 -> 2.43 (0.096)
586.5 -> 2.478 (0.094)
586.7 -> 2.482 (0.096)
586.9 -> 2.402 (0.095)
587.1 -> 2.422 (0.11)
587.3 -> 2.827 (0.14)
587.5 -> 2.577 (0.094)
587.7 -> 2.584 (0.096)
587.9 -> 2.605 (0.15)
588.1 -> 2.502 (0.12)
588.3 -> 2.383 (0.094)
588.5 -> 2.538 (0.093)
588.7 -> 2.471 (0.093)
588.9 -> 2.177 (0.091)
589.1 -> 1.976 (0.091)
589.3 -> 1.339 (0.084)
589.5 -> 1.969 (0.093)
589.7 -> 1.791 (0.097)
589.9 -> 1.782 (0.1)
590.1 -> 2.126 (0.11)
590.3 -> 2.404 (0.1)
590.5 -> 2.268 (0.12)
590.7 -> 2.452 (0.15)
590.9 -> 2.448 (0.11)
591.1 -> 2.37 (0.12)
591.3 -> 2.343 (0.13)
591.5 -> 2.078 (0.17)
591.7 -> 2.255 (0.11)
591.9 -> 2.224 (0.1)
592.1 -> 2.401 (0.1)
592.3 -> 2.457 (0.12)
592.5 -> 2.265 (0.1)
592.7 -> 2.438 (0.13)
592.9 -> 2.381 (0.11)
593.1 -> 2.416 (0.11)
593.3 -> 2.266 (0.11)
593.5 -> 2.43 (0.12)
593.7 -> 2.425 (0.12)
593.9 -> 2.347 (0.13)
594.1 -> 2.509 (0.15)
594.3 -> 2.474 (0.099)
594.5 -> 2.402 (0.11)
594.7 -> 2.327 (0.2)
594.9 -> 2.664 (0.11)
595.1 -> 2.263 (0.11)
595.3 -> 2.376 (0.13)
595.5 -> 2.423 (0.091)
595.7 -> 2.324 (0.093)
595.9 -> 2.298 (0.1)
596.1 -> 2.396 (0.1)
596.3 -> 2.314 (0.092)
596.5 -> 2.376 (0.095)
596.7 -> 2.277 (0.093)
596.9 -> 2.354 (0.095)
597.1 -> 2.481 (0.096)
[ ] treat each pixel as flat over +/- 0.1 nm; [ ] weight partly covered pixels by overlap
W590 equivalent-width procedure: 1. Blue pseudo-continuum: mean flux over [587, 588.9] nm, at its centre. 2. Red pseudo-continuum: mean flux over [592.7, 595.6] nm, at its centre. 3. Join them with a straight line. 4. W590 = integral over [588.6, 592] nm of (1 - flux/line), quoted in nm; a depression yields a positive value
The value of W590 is 0.46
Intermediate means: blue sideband 2.53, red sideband 2.41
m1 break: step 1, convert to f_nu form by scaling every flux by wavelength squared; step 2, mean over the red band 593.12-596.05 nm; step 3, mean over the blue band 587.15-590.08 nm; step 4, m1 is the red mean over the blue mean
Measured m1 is 1.09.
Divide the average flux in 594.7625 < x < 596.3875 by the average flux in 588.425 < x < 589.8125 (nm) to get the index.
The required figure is 1.18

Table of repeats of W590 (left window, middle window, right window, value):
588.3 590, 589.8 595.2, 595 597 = -0.40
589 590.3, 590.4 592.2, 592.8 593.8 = -0.18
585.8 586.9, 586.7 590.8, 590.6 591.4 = 0.22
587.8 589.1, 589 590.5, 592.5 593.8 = 0.29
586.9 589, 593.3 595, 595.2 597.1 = -0.03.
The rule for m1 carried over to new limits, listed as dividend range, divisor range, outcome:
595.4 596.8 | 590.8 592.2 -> 1.03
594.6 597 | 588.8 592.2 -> 1.12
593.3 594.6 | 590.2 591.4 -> 1.03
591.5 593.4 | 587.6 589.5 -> 1.04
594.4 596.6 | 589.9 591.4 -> 1.05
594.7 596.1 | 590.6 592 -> 1.05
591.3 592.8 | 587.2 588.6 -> 0.91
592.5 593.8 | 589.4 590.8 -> 1.14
